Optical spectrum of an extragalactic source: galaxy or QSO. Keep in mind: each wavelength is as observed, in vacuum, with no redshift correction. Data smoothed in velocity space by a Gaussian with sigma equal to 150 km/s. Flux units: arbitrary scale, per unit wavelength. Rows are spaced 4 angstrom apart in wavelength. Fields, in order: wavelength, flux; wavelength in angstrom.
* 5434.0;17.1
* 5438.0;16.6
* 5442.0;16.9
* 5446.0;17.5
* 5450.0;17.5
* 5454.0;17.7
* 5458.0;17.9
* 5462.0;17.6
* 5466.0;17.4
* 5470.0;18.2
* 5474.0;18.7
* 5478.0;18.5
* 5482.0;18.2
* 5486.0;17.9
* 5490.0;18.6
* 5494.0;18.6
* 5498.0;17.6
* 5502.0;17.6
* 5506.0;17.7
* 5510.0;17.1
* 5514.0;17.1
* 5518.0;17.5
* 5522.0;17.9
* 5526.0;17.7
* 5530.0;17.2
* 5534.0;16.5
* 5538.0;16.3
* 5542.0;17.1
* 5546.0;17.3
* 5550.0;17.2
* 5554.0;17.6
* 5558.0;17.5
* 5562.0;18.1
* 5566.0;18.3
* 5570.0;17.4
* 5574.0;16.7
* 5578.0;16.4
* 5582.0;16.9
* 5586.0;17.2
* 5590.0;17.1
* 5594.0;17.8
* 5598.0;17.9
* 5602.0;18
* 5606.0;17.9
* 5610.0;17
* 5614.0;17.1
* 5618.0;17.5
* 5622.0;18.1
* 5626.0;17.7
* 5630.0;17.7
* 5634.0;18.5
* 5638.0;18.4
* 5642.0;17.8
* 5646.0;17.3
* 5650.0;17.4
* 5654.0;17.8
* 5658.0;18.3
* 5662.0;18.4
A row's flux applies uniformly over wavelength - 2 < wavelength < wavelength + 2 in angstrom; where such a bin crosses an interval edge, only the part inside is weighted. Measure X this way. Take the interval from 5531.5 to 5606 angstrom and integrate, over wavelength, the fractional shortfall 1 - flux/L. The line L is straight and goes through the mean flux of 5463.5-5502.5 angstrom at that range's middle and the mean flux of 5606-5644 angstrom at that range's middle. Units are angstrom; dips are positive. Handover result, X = 2.5 angstrom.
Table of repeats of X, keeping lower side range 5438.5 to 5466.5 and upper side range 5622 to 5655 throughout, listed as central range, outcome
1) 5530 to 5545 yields 0.75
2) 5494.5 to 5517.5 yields 0.09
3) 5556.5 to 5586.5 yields 0.66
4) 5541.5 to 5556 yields 0.28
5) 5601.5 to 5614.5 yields 0.21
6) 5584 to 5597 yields 0.25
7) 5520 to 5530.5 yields -0.03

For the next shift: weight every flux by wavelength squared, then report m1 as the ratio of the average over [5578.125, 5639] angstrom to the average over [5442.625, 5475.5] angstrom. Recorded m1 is 1.0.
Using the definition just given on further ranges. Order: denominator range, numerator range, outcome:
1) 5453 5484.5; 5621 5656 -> 1.05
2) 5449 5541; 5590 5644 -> 1.05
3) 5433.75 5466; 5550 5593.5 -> 1.04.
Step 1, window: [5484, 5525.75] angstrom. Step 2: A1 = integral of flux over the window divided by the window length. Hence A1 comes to 17.8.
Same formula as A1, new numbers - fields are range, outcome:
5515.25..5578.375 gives 17.3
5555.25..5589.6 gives 17.3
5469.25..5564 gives 17.6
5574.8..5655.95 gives 17.6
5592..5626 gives 17.7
